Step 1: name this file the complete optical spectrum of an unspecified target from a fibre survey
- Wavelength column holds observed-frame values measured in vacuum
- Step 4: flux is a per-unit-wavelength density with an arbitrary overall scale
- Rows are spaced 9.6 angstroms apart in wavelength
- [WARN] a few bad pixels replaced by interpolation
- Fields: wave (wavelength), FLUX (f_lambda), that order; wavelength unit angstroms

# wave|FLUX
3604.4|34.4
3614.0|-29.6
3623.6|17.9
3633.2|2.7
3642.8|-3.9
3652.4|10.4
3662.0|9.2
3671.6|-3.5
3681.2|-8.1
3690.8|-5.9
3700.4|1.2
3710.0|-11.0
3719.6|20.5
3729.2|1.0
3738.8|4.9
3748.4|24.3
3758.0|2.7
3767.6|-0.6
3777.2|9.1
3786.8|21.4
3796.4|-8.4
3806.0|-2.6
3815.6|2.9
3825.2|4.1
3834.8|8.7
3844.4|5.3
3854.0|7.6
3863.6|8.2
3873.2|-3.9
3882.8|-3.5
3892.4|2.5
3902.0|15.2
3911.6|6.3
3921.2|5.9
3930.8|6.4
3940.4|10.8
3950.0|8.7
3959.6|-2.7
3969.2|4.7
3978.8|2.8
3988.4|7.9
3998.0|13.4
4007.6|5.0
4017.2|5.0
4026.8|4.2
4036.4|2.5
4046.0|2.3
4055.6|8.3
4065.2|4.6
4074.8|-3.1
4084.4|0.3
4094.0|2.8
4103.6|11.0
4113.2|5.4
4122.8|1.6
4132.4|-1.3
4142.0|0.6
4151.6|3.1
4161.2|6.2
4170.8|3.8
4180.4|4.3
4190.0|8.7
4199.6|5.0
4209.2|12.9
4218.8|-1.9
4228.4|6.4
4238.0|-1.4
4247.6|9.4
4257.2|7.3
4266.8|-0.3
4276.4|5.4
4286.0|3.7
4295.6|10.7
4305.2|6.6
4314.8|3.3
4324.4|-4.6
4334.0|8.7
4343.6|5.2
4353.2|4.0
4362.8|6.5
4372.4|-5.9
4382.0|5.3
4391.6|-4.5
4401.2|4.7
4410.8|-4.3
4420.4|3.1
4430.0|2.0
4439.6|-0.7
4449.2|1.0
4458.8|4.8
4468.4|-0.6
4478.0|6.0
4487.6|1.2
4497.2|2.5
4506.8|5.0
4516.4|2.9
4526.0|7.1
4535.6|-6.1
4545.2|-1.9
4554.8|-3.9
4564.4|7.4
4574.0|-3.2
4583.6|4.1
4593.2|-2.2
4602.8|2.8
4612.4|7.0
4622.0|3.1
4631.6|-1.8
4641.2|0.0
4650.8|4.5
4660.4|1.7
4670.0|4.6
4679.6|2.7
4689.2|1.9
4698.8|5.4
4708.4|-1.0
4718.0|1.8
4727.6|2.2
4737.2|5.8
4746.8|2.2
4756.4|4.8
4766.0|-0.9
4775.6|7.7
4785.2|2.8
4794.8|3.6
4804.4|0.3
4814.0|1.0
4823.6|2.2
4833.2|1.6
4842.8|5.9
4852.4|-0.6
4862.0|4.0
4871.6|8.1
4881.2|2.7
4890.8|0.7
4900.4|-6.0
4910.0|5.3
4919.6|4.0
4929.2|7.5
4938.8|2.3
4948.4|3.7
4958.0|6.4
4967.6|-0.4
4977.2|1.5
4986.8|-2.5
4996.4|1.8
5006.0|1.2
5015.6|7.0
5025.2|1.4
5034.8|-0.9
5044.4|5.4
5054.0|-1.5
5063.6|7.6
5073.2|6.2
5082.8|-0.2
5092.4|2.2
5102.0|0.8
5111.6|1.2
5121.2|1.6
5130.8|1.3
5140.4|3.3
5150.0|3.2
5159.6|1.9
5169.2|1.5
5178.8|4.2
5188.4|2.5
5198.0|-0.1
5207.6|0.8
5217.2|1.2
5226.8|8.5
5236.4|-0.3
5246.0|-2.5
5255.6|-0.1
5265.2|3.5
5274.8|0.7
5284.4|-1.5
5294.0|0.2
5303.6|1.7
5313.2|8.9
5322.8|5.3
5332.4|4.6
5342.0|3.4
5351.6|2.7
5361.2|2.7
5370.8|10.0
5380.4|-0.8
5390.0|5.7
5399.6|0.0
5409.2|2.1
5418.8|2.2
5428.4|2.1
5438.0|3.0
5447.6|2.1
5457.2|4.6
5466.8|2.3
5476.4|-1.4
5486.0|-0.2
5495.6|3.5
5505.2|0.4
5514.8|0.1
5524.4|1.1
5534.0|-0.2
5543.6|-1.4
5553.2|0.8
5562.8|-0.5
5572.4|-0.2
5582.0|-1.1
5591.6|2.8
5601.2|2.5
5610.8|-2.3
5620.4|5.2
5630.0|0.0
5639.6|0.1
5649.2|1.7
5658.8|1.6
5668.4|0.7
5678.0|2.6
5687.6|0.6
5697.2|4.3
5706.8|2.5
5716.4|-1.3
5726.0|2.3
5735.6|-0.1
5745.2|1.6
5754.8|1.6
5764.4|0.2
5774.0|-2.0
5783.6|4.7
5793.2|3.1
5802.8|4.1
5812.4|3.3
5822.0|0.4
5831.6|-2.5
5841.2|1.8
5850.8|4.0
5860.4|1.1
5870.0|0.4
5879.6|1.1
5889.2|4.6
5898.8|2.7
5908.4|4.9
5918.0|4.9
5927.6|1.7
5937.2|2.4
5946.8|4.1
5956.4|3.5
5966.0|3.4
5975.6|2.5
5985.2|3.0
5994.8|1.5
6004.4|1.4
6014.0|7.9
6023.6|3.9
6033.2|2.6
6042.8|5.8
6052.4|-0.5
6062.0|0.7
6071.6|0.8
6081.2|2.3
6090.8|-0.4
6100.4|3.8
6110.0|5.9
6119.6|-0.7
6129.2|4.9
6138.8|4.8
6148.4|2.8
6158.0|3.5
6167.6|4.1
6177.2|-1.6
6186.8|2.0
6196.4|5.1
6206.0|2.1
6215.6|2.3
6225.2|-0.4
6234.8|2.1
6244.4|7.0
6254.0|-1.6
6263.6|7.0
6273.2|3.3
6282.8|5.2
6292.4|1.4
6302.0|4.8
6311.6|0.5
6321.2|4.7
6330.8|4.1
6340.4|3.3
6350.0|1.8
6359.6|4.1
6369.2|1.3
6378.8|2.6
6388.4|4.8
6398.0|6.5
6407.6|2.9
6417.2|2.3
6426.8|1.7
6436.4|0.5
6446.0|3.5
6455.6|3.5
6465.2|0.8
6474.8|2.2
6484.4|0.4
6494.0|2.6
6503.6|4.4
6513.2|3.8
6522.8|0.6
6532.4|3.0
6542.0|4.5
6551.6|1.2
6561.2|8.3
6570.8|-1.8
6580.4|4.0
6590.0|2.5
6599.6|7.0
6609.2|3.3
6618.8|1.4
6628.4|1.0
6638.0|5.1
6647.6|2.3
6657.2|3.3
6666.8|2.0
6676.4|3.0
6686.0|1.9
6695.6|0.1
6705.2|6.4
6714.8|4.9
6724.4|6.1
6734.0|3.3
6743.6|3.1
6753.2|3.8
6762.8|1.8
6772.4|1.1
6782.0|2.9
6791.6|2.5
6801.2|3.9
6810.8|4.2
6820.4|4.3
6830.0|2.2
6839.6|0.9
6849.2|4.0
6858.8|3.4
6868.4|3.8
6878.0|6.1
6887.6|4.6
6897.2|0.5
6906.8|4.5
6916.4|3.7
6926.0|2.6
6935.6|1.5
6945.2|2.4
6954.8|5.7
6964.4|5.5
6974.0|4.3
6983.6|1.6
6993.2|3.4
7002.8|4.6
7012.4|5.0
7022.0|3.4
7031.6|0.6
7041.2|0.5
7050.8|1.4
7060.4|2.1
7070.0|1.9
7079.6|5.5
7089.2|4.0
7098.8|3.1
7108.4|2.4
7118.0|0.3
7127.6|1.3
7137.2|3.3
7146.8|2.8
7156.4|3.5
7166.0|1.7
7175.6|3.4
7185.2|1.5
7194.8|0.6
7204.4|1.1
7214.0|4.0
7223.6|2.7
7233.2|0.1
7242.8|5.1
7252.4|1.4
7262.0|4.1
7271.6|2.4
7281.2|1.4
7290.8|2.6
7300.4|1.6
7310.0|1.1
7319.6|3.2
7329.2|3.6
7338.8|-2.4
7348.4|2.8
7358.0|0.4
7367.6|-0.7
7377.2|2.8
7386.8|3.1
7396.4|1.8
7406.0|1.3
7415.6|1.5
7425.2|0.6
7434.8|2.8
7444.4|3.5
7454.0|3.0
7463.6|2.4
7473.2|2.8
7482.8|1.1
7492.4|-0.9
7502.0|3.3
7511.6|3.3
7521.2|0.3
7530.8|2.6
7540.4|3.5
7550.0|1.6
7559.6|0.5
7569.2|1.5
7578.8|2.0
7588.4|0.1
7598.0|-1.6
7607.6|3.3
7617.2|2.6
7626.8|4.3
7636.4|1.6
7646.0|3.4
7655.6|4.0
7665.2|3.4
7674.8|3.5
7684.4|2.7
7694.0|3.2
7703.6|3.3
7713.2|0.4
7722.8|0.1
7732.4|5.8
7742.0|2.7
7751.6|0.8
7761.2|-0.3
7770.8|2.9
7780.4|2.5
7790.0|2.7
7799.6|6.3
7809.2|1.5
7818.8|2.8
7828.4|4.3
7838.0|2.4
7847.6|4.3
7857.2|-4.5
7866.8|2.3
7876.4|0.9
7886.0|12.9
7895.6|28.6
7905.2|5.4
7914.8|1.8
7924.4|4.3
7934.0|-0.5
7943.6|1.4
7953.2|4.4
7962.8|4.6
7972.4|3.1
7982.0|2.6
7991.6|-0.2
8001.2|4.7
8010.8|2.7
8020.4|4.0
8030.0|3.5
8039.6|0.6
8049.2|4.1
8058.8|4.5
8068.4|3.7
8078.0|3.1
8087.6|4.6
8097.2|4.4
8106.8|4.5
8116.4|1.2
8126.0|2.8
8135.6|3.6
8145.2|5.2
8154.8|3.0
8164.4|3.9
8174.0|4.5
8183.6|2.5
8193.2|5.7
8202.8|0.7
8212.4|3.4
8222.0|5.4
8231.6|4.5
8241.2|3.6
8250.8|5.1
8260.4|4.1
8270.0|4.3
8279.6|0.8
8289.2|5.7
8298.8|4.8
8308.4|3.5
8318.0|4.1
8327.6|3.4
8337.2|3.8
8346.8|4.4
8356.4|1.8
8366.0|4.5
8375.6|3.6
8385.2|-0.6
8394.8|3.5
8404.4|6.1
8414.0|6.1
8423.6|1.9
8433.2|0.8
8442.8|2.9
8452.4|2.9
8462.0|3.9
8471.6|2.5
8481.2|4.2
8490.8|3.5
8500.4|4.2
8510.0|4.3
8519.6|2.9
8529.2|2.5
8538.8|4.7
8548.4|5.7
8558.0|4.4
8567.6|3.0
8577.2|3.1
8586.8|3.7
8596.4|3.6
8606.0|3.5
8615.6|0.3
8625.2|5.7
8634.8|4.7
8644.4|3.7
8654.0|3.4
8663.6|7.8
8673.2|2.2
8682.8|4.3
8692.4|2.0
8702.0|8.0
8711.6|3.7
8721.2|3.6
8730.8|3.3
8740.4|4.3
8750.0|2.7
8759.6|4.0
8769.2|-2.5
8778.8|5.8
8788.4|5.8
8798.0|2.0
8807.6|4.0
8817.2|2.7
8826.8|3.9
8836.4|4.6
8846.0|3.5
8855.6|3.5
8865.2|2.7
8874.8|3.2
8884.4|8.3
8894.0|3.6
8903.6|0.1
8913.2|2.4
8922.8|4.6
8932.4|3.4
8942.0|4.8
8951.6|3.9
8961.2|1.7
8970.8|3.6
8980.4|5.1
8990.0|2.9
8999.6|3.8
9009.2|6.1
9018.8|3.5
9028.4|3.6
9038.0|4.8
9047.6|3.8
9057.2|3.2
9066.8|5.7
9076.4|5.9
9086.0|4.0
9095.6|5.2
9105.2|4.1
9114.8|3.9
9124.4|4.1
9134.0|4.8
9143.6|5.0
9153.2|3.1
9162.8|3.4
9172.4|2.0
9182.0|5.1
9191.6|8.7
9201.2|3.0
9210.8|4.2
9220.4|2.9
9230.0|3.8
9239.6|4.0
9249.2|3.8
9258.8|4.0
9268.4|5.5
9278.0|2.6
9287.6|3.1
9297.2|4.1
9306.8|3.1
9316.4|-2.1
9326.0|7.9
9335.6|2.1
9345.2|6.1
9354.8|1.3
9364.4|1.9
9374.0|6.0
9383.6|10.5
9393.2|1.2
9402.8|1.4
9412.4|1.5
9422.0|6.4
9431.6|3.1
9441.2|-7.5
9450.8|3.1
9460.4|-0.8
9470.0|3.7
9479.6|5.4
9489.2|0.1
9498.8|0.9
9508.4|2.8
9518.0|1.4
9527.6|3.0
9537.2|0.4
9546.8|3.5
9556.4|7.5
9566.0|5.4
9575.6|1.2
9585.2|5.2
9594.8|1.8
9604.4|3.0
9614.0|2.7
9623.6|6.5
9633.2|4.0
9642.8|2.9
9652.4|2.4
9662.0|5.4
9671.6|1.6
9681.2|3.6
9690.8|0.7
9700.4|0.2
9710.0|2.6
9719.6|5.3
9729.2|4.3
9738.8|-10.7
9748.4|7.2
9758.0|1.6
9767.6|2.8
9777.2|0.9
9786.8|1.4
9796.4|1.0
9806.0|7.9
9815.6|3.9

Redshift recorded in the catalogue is 1.117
